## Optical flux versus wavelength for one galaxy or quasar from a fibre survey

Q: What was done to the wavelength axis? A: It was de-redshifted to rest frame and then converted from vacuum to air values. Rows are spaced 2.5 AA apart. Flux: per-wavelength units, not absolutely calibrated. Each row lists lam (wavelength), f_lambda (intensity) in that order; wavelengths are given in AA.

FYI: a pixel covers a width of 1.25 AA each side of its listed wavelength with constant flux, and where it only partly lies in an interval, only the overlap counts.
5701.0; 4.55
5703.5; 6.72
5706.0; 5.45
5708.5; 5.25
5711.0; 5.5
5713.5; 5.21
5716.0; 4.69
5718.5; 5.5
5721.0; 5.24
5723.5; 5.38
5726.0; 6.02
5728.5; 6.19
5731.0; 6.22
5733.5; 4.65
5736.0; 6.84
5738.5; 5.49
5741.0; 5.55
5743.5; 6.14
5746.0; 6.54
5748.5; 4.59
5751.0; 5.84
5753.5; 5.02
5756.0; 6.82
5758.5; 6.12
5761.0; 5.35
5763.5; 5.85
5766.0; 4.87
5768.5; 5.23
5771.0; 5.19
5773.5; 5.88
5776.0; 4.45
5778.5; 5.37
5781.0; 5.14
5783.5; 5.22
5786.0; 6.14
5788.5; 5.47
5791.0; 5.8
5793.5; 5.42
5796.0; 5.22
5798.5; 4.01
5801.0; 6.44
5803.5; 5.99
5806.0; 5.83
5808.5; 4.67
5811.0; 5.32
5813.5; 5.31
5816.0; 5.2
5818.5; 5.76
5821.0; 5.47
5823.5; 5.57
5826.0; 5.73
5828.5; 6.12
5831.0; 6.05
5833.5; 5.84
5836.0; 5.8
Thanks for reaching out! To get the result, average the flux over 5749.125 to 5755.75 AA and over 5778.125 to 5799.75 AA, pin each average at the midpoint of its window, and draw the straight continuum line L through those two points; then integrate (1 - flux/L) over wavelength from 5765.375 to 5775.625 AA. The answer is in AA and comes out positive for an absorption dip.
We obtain 0.36 AA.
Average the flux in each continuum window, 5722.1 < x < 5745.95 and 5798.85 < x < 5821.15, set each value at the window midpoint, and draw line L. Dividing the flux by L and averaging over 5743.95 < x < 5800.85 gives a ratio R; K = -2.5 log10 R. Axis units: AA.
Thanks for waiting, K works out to 0.04 mag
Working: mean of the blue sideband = 5.86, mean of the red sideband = 5.5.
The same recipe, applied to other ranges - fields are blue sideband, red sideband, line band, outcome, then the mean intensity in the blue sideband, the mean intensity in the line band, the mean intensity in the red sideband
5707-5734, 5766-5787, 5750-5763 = -0.093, 5.46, 5.83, 5.29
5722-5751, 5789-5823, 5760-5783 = 0.069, 5.78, 5.26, 5.42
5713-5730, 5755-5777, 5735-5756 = -0.057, 5.48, 5.8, 5.53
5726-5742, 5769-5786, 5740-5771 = -0.015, 5.84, 5.64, 5.28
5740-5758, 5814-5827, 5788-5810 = 0.037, 5.8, 5.43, 5.53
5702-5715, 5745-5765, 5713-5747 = -0.006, 5.59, 5.69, 5.75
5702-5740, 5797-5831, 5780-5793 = -0.002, 5.62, 5.55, 5.51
